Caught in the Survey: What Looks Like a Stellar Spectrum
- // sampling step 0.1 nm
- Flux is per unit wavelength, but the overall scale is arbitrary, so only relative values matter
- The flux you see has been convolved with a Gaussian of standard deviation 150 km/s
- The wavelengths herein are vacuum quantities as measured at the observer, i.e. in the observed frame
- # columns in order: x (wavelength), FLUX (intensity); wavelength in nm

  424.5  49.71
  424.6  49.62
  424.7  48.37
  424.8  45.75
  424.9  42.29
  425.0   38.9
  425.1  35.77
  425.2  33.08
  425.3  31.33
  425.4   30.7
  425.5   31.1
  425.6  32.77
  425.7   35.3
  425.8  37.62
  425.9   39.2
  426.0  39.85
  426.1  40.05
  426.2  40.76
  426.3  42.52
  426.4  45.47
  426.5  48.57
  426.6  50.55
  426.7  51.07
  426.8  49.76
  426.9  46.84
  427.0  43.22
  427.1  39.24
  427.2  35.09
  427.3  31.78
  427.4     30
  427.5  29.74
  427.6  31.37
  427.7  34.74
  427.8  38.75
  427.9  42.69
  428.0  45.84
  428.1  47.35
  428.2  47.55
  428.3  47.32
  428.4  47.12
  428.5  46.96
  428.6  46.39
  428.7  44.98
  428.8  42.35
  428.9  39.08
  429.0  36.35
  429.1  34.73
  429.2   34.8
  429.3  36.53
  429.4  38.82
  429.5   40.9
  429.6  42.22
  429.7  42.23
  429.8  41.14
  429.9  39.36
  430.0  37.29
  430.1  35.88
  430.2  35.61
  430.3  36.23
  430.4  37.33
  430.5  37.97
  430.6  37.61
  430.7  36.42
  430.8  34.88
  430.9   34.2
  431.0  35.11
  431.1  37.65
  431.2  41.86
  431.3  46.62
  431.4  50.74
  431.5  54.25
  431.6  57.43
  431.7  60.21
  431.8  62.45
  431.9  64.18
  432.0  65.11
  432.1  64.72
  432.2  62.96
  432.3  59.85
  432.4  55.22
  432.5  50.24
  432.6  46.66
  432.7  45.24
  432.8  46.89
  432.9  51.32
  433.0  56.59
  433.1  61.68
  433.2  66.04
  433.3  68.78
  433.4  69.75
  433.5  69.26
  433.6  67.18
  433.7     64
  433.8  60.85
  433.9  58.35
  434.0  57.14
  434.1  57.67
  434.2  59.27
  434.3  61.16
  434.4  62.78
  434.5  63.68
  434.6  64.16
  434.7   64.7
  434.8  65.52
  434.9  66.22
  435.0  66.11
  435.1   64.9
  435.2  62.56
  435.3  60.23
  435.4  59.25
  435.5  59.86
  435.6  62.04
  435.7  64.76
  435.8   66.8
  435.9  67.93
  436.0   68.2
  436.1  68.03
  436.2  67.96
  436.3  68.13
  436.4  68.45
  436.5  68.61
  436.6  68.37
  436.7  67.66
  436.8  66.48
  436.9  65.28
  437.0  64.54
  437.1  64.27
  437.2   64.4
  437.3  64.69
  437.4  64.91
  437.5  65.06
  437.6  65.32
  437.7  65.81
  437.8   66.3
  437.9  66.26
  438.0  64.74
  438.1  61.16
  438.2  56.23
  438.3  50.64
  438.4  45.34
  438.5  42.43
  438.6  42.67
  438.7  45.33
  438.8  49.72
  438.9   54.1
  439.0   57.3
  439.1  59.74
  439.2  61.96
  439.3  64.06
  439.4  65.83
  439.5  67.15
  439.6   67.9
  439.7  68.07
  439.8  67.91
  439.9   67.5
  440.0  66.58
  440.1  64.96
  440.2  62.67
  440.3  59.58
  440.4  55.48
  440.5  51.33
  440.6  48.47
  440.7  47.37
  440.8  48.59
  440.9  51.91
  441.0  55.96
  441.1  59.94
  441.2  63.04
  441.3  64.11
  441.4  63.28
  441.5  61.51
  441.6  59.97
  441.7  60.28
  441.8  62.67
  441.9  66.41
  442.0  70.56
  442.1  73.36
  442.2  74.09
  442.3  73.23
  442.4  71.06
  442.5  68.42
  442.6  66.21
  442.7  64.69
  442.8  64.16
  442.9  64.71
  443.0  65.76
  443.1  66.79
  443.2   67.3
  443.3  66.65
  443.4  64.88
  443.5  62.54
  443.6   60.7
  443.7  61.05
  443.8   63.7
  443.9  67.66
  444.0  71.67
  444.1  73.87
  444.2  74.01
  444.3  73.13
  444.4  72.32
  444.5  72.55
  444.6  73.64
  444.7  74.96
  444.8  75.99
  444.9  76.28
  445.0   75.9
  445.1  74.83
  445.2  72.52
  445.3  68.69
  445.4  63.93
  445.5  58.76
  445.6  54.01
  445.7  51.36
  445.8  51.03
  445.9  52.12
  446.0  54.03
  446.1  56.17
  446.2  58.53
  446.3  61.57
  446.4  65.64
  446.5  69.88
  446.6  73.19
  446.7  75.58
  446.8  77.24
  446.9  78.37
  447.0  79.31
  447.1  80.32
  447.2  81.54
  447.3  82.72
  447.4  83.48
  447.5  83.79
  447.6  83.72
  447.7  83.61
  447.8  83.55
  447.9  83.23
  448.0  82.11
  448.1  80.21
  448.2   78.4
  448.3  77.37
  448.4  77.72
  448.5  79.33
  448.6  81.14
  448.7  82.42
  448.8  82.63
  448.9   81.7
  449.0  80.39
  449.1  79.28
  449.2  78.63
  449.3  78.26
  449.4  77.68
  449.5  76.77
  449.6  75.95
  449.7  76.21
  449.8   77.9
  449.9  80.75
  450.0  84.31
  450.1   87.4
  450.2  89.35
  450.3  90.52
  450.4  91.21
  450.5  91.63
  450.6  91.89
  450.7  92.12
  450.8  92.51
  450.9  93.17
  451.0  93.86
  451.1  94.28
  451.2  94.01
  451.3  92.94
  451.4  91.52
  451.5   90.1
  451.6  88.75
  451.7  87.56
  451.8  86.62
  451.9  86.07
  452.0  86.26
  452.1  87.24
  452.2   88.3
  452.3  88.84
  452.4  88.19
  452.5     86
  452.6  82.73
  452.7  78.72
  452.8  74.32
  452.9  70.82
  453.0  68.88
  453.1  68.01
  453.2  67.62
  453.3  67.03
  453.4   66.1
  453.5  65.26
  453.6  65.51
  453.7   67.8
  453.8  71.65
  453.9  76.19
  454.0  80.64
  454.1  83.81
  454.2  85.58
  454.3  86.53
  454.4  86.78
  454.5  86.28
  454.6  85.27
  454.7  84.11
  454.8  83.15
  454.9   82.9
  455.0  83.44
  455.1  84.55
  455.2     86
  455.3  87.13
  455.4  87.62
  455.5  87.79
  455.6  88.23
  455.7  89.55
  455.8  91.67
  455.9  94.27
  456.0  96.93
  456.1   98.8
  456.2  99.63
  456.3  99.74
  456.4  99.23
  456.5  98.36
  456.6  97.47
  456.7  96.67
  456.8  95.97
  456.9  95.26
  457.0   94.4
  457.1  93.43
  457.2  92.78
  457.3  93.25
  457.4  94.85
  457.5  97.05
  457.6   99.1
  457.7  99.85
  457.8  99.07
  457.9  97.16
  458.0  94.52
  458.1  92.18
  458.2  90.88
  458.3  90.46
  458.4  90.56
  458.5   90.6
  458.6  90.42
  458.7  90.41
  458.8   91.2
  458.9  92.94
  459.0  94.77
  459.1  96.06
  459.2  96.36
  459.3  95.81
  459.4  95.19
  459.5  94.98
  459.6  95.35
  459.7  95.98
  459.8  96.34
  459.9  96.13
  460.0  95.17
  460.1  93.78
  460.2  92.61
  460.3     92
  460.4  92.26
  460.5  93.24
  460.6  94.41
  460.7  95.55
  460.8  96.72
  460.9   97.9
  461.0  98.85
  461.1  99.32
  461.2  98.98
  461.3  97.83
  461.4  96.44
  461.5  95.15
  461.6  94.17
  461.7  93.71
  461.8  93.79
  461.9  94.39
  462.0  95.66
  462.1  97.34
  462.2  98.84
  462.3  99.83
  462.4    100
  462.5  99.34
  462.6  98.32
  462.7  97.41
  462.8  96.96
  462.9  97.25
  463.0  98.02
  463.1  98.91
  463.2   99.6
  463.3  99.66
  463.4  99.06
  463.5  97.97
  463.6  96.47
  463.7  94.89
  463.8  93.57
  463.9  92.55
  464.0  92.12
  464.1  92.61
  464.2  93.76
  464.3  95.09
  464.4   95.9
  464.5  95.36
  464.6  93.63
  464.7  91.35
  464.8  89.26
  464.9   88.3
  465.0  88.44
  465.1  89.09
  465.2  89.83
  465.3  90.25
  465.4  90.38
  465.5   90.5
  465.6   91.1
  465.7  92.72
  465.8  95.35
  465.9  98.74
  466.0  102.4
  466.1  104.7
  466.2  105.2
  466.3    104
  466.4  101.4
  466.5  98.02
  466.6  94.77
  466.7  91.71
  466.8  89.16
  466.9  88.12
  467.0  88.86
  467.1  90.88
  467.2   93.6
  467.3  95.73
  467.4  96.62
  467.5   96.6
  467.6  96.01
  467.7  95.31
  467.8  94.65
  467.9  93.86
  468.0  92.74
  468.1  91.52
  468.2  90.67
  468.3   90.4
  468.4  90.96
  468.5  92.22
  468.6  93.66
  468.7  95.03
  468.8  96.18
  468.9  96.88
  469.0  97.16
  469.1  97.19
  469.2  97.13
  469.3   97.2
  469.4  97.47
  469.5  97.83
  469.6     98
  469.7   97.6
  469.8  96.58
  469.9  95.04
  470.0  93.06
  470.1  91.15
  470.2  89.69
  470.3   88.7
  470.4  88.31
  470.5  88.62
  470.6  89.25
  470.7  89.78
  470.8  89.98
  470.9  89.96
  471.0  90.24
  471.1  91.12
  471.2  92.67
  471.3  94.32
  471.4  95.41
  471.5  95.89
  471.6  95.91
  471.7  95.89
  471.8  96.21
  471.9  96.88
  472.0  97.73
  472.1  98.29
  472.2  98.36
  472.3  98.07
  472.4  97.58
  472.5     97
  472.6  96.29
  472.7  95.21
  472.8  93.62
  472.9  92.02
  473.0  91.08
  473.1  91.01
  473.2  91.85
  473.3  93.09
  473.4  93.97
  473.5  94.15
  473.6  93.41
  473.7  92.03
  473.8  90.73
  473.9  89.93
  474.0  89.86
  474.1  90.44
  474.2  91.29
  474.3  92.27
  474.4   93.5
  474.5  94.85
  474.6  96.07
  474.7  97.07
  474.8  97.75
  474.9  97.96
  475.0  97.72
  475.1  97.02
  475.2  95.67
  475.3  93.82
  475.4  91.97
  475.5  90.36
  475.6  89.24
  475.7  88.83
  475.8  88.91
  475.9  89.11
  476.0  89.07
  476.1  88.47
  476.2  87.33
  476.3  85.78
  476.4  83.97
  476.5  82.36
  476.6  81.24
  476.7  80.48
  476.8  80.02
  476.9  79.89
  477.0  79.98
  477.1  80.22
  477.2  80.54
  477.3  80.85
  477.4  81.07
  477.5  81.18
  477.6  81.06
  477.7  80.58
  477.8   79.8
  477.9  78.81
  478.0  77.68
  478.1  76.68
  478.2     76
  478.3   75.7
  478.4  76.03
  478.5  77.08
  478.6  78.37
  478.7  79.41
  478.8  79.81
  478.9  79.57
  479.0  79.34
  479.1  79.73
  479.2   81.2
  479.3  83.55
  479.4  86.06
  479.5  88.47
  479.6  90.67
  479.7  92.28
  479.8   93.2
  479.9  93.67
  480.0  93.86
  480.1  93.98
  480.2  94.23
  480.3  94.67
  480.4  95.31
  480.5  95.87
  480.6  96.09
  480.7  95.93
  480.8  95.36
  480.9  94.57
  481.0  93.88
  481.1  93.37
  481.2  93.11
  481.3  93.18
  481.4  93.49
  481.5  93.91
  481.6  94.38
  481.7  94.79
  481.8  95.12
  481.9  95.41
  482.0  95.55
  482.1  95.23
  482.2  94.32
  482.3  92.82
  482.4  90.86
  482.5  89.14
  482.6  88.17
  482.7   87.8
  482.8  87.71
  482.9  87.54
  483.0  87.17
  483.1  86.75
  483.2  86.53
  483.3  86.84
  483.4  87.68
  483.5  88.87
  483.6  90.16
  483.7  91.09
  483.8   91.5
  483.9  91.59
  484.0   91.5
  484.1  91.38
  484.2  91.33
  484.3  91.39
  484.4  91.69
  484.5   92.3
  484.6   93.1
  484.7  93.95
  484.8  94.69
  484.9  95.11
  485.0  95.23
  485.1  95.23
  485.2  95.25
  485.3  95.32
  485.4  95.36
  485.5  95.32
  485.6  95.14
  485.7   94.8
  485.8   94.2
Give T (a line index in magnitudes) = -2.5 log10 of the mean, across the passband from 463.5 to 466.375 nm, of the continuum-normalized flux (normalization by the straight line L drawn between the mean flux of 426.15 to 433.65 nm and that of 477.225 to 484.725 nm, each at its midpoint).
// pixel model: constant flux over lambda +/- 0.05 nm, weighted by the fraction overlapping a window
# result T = -0.25 mag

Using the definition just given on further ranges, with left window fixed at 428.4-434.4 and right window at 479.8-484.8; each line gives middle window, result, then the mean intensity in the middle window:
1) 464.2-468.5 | -0.19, 93.9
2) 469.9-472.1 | -0.12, 92.6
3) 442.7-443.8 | -0.09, 64.4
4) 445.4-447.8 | -0.12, 69.6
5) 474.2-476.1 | -0.08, 93.2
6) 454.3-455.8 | -0.24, 86.1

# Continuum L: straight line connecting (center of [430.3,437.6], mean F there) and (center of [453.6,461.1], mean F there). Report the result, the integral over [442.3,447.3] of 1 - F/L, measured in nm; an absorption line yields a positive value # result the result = 0.41 nm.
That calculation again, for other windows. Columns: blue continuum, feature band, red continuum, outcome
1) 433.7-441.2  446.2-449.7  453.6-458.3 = -0.032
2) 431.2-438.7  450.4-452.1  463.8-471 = -0.291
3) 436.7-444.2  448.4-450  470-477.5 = -0.219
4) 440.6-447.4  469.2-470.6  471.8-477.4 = -0.105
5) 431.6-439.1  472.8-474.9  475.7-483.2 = -0.231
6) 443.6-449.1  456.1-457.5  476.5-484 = -0.346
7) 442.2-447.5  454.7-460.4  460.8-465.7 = -0.417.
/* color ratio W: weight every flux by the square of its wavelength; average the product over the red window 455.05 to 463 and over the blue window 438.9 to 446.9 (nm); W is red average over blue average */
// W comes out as 1.57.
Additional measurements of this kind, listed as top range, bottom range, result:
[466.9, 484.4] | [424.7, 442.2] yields 2.05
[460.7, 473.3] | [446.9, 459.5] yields 1.17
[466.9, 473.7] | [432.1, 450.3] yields 1.60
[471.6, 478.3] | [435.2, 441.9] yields 1.71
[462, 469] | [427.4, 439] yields 2.04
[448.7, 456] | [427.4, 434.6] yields 1.89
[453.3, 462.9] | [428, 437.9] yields 1.87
